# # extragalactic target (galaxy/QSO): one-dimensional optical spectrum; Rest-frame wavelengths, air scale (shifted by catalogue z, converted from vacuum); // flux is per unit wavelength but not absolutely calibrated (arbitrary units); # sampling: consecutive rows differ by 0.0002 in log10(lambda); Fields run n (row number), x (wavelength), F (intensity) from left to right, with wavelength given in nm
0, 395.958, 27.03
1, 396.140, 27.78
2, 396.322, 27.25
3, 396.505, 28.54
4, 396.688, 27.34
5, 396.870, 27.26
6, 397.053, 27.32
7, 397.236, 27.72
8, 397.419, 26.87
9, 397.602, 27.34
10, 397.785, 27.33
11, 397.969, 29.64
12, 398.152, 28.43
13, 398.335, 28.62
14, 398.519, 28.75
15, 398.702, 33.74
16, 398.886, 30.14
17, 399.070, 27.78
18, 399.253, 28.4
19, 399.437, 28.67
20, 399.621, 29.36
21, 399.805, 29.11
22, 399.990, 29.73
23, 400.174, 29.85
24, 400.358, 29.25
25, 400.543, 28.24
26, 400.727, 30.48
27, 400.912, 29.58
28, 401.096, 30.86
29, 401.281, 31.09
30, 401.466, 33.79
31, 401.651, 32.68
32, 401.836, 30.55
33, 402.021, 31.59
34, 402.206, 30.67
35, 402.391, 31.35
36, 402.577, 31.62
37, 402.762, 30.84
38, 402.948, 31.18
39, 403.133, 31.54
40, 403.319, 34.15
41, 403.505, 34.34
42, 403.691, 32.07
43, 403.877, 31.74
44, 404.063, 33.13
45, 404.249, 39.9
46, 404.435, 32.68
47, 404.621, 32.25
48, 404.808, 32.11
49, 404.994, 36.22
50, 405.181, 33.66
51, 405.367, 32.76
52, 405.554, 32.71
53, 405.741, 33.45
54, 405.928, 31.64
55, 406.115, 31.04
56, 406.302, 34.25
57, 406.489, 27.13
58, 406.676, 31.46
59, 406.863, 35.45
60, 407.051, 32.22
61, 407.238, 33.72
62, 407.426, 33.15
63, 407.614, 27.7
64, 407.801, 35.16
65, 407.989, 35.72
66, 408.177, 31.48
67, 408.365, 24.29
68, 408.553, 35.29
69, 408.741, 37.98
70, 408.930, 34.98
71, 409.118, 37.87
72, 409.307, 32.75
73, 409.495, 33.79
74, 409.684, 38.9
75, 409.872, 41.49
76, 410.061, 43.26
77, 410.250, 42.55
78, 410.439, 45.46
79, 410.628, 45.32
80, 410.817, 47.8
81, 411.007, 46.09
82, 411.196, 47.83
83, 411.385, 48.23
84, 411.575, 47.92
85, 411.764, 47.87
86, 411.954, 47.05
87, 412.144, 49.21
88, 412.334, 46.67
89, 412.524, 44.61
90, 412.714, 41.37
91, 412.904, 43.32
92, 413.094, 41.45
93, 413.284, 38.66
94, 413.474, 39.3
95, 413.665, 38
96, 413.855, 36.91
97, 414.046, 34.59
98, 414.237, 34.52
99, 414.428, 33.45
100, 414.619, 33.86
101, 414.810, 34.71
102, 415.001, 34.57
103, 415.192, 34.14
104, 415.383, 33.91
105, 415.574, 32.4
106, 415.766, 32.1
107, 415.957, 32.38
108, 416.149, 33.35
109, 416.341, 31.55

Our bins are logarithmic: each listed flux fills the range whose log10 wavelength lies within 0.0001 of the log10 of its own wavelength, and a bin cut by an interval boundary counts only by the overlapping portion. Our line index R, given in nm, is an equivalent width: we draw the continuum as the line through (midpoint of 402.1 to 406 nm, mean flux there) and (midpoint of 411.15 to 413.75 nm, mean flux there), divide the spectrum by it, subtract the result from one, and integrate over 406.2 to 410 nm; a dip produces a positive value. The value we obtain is 0.46 nm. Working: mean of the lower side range 32.9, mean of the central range 33.8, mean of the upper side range 44.3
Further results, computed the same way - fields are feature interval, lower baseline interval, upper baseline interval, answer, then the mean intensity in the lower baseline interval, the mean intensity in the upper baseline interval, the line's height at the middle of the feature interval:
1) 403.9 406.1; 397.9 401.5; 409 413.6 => 0.14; 29.7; 43.2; 35.9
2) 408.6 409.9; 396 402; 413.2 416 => -0.14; 29.2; 34.9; 33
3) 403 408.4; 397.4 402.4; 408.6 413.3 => 0.56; 29.8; 42.9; 36.7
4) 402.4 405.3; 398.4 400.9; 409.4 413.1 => 0.15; 29.5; 44.6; 35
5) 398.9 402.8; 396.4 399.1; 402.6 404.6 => 0.08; 28.5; 33.1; 30.9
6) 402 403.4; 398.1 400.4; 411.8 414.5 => 0.03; 29.4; 40.9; 32.2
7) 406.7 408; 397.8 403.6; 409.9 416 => 0.11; 30.5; 40.7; 36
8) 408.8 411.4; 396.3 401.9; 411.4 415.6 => -0.30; 29.2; 39.7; 37.3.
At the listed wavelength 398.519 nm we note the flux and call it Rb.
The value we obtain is 28.75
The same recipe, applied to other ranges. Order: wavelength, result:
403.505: 34.34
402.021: 31.59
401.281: 31.09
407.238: 33.72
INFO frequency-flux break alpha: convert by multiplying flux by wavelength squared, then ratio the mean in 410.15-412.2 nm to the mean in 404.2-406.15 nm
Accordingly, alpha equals 1.44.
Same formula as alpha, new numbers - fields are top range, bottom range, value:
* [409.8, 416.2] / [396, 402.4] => 1.47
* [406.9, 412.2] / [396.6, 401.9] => 1.41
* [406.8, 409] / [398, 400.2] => 1.17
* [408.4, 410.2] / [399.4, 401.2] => 1.31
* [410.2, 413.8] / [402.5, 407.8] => 1.41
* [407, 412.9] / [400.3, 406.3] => 1.29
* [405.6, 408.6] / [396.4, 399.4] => 1.18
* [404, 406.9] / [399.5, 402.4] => 1.11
